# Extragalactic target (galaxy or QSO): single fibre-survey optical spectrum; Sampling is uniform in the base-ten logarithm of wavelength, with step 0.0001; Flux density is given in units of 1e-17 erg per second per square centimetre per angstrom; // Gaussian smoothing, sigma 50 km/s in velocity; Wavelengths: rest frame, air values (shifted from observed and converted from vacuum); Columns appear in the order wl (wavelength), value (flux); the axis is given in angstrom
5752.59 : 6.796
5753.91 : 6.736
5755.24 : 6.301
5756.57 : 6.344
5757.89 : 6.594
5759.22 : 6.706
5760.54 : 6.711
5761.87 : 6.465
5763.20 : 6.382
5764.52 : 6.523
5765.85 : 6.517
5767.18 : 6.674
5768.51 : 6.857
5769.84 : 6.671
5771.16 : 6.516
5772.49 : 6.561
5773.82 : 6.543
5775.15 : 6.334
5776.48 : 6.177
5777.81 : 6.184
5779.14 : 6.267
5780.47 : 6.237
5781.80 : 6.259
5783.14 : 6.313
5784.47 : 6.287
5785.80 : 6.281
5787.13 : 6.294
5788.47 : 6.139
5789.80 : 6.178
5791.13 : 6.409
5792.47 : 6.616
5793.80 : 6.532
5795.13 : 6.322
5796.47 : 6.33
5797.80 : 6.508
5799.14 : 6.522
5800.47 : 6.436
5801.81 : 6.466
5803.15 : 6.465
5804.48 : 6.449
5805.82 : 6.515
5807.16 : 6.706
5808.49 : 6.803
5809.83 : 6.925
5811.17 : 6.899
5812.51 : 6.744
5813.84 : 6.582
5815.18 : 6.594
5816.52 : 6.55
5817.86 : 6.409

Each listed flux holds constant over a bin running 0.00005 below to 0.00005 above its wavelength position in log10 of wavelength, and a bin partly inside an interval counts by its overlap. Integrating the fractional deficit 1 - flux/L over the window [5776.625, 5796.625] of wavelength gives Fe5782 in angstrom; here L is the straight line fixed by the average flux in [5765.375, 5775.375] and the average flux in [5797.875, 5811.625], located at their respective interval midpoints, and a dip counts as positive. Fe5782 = 0.90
